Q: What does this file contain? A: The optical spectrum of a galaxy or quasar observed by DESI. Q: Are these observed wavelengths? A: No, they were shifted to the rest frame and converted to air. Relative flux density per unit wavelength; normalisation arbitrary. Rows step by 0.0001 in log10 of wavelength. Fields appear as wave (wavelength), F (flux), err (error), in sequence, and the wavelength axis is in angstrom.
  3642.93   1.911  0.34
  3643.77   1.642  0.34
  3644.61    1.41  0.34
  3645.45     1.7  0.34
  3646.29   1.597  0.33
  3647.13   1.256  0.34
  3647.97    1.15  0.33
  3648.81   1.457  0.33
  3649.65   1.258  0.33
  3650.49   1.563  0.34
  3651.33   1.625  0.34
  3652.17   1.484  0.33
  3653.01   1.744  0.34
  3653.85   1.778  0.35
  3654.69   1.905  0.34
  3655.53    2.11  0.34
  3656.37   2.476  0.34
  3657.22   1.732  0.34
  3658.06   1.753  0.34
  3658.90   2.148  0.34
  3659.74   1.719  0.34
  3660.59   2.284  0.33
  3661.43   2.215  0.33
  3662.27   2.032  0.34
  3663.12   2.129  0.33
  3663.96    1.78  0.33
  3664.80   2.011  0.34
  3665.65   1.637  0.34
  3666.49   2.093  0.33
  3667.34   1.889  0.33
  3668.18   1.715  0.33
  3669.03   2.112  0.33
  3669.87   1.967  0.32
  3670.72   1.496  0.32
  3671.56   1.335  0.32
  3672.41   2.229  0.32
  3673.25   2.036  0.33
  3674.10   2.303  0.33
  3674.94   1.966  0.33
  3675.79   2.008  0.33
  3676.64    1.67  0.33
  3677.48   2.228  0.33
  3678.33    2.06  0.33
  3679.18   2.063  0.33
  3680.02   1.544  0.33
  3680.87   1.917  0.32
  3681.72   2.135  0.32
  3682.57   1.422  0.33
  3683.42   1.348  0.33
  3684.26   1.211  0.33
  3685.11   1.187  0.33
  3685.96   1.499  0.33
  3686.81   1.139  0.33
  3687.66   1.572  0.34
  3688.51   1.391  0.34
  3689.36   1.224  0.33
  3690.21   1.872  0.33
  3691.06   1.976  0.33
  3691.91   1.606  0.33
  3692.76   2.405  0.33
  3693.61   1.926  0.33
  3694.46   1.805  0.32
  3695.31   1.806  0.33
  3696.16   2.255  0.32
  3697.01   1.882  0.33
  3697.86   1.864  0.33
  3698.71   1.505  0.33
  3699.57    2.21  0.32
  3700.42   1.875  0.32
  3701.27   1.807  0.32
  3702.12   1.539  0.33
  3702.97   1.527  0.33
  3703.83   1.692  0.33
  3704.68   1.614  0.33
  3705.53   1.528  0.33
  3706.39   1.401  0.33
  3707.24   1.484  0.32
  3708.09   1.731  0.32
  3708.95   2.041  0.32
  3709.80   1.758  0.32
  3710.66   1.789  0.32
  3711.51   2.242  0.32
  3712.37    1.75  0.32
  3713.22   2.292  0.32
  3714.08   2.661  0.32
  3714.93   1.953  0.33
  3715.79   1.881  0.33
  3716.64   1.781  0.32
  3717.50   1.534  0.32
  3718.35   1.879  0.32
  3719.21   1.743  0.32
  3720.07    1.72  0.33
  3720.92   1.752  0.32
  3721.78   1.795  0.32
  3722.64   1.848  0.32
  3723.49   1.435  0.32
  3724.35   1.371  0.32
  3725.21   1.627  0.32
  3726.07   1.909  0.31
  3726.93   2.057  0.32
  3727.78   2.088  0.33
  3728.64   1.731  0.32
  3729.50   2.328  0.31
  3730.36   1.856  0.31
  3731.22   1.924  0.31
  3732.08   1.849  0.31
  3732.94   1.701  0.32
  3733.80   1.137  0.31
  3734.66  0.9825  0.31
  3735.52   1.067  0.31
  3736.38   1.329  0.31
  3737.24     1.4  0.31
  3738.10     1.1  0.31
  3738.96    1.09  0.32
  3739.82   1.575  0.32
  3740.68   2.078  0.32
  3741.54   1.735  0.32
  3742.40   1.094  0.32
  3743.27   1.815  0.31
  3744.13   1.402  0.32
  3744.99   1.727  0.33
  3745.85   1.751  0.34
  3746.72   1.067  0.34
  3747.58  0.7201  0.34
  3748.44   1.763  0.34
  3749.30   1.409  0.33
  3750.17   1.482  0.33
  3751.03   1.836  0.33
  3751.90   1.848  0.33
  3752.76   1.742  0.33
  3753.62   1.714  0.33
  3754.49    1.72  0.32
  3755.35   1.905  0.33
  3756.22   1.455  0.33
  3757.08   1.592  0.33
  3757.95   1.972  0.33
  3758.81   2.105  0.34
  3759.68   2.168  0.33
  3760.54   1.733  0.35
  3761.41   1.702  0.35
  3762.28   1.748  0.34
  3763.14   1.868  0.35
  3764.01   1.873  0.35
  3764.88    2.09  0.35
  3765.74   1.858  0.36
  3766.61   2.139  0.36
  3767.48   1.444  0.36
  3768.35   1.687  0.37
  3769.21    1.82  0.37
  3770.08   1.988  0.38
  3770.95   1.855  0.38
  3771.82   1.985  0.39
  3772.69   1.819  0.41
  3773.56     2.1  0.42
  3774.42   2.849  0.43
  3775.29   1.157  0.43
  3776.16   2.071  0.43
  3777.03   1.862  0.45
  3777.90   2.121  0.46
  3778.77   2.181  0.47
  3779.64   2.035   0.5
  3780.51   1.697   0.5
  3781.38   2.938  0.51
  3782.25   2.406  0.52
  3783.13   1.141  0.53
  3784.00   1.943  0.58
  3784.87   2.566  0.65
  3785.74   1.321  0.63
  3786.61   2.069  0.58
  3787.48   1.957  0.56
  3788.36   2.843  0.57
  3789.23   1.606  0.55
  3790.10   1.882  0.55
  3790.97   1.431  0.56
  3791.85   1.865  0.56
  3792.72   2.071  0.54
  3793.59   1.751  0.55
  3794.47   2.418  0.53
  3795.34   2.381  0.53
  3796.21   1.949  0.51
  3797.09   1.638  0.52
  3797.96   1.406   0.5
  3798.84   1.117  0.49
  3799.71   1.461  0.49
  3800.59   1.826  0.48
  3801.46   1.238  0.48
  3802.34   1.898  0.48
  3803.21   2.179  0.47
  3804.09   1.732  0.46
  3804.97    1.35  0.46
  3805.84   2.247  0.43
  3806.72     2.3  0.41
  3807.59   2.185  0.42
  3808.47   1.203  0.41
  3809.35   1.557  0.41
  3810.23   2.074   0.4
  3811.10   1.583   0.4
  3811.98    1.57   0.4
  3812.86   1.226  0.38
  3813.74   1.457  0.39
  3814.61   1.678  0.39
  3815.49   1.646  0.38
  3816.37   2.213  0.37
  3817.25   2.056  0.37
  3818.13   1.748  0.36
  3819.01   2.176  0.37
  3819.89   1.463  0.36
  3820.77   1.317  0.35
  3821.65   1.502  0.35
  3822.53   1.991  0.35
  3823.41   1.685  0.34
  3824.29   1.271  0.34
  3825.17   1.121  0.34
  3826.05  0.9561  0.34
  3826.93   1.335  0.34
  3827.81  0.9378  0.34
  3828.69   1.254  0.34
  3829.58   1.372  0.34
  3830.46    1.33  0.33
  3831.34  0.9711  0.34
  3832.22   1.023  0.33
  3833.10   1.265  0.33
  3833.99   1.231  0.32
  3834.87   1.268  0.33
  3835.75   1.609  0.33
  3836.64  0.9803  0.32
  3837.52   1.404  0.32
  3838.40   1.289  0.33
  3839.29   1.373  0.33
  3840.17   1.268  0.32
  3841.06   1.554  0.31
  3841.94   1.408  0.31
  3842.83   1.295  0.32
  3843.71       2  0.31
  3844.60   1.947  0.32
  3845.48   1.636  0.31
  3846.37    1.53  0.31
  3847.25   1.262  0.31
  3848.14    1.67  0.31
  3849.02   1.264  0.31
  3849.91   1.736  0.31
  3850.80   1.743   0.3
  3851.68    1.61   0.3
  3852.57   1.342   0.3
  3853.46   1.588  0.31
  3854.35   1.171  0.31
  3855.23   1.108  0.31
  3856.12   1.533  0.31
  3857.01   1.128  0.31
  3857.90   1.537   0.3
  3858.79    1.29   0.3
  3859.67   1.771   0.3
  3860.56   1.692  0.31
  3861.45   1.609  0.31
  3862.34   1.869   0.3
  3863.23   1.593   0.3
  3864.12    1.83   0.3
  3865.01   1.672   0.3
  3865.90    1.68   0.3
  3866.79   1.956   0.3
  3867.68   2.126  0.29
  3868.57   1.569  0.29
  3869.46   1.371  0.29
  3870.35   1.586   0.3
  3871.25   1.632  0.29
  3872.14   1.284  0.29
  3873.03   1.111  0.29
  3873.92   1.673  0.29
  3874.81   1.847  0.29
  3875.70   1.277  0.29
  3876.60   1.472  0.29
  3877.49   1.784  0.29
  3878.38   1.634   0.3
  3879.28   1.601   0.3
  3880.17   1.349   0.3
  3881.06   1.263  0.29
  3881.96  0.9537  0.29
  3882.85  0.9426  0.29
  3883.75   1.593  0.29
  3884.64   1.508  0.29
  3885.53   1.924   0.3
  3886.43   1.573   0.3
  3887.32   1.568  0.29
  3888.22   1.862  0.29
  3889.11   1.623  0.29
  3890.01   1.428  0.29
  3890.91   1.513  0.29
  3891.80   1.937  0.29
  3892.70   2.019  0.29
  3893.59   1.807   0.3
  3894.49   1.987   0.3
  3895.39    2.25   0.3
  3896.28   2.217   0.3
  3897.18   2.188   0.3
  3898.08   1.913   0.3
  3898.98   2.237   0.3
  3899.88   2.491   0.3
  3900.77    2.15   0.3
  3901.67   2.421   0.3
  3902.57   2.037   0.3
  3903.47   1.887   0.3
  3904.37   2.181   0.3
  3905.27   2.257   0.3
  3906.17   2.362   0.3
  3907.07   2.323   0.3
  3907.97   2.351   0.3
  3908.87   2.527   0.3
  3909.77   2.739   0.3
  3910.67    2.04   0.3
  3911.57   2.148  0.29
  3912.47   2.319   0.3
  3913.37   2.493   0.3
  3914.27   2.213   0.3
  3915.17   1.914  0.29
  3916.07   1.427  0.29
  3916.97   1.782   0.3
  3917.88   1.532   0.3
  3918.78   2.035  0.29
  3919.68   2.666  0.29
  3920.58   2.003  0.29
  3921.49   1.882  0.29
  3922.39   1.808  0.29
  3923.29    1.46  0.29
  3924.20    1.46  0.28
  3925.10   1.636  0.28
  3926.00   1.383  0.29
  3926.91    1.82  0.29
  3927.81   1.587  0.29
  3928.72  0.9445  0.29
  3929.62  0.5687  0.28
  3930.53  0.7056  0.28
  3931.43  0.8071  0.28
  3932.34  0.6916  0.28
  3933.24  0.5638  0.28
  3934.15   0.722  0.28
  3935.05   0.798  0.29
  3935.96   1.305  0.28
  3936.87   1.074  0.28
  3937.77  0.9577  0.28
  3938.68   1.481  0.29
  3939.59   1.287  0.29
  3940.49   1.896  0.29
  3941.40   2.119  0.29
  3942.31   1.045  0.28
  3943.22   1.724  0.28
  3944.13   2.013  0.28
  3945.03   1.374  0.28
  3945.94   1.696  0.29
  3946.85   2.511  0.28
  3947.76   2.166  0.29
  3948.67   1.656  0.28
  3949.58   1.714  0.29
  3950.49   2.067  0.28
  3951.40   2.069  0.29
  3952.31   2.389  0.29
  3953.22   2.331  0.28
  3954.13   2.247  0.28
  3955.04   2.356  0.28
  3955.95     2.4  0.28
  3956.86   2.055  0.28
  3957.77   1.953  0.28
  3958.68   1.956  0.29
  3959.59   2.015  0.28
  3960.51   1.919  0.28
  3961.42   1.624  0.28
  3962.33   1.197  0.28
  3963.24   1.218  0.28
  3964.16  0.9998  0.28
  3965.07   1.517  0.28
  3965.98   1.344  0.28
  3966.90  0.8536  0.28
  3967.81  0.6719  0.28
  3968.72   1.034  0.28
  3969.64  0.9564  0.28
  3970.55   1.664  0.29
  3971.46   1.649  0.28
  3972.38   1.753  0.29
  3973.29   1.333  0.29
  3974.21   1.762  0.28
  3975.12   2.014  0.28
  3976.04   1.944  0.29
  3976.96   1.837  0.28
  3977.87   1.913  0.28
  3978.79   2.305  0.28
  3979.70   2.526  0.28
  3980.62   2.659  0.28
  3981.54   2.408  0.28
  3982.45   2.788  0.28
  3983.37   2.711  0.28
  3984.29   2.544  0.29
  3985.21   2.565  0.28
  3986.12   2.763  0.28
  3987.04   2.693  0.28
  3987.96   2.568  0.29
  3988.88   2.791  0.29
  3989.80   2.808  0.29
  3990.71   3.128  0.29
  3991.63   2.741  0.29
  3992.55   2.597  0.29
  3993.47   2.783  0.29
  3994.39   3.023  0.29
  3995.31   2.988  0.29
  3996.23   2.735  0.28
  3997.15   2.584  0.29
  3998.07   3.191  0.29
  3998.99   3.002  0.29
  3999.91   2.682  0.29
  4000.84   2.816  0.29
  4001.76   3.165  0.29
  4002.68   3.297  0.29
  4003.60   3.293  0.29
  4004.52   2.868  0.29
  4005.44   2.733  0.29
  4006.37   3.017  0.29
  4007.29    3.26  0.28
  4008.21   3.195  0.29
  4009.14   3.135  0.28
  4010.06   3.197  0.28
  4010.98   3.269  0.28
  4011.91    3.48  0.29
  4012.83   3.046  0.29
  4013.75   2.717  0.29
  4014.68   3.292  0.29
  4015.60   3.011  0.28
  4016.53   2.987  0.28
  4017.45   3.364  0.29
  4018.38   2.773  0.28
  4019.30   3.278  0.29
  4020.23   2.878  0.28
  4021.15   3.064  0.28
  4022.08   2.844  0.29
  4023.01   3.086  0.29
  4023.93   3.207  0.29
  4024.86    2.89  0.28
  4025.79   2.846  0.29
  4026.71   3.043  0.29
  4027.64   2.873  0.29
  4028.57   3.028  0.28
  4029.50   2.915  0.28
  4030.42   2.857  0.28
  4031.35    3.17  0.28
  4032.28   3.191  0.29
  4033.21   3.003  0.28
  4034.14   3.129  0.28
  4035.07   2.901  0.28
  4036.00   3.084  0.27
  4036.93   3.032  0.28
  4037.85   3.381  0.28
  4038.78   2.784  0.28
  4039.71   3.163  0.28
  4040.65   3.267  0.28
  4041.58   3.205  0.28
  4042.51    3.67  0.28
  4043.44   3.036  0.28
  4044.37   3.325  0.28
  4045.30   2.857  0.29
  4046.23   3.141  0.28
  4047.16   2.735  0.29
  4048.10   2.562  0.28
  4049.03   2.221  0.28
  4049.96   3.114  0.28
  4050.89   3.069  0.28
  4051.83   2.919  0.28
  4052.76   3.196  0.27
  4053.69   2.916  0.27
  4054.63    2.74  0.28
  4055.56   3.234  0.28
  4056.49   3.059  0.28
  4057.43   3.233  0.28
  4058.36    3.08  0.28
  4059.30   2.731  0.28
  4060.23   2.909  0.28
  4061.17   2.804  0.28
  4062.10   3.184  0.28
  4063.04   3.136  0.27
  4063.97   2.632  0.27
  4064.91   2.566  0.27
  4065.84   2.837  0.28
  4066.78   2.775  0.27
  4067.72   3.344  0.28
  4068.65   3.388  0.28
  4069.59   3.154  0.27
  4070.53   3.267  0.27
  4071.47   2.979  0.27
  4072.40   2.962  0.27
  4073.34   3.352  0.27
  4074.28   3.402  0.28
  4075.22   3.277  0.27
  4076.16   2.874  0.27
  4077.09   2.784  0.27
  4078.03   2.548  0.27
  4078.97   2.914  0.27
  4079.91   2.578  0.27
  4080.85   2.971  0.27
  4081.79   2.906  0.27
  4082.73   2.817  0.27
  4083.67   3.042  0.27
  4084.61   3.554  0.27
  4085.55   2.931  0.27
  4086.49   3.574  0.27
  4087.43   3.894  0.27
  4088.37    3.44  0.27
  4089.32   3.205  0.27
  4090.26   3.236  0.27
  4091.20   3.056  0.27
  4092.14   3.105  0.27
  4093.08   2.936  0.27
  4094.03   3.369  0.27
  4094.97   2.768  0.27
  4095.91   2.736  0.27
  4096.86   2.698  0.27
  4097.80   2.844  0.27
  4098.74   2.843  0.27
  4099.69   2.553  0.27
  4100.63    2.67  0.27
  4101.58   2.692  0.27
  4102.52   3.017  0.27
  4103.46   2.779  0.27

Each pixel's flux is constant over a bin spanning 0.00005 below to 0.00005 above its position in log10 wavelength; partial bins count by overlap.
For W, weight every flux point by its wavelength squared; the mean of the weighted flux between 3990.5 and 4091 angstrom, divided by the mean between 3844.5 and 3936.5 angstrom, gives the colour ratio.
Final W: 2.0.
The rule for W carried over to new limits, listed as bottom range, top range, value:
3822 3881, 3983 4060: 2.21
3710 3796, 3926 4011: 1.27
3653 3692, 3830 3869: 0.90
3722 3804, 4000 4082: 1.97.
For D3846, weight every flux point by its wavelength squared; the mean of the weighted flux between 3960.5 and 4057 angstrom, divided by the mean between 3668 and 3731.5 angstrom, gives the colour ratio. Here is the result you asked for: 1.8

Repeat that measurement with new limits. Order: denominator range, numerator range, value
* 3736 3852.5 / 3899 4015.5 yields 1.36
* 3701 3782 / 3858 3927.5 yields 1.12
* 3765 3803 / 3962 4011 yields 1.39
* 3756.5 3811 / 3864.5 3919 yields 1.03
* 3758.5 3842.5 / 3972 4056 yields 1.87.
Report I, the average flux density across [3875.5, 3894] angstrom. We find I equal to 1.56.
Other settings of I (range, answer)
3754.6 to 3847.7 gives 1.72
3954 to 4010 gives 2.31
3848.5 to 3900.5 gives 1.64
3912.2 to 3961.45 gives 1.68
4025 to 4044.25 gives 3.08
